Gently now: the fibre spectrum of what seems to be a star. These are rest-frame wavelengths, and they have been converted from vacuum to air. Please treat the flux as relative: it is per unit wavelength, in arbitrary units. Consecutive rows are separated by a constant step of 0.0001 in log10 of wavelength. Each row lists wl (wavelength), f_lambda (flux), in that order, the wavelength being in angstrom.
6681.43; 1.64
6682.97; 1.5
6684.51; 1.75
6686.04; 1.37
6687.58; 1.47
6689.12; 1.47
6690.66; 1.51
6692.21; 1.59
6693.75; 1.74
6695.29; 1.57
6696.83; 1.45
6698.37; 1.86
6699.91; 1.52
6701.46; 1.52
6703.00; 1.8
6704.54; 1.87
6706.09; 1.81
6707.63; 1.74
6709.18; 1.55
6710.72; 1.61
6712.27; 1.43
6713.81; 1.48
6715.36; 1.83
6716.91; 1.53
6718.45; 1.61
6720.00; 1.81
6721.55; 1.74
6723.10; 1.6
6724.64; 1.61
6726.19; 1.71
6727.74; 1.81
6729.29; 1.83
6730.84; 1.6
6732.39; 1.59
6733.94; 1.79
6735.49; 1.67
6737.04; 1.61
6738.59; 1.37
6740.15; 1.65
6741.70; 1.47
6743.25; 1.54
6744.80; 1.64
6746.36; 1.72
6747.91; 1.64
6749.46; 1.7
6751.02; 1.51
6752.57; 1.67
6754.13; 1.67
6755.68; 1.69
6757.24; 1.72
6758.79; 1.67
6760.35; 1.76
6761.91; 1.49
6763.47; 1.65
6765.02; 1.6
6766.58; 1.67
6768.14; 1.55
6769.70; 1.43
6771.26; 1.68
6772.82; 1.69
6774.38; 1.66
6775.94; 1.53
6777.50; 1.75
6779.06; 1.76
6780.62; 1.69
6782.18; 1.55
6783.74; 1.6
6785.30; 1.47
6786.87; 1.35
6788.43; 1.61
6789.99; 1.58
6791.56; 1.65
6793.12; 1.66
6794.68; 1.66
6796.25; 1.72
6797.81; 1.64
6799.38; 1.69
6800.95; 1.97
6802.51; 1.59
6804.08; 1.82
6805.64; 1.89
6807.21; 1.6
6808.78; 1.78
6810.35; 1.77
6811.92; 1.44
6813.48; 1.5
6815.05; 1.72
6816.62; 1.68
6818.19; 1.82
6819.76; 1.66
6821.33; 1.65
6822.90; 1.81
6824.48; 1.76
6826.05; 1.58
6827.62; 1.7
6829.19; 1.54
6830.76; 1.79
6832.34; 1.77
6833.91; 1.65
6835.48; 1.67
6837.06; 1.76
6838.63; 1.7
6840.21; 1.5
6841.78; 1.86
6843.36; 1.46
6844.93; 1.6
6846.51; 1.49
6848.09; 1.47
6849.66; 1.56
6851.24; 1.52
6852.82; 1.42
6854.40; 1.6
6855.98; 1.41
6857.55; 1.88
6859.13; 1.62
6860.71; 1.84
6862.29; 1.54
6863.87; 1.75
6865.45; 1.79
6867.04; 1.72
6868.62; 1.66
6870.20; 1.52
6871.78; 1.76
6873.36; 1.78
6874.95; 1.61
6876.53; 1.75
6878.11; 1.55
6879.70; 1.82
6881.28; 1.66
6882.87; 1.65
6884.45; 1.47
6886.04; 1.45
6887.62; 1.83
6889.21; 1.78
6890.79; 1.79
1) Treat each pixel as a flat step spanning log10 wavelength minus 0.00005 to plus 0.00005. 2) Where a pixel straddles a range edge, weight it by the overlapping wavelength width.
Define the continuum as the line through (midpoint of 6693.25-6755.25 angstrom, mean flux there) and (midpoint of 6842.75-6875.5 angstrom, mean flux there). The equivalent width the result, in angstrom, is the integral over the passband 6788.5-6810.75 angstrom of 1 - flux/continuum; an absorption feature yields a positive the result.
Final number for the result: -1.1 angstrom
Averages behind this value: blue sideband 1.65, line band 1.71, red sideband 1.62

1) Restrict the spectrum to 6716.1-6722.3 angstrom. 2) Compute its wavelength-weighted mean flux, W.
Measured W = 1.67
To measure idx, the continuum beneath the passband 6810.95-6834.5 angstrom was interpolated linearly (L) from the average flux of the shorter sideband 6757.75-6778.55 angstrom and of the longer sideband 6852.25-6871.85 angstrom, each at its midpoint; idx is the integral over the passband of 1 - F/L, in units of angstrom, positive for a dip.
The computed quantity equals -0.4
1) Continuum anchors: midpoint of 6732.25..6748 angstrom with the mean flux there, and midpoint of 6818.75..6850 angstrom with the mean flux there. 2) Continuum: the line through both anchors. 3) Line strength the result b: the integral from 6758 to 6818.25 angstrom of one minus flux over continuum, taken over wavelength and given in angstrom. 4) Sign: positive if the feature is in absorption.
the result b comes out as -0.7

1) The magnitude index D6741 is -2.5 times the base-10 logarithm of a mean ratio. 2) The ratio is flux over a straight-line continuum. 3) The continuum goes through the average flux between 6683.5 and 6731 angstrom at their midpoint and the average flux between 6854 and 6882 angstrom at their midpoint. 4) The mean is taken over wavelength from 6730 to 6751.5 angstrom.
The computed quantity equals 0.03 mag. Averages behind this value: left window 1.64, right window 1.68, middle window 1.61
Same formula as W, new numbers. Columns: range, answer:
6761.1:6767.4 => 1.6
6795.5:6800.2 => 1.68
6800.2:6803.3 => 1.78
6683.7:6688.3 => 1.53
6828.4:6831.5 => 1.67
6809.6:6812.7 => 1.6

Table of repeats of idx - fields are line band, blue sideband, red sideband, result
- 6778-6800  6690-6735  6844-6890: 0.4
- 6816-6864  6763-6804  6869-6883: 0.4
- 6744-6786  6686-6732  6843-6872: -0.2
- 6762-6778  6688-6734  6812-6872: 0.3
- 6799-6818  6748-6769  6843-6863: -1.2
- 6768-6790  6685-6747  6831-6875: 0.5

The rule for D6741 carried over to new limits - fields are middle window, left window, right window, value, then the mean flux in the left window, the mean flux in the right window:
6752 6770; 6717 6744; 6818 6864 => 0.01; 1.64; 1.64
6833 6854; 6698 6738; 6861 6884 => 0.06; 1.67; 1.68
